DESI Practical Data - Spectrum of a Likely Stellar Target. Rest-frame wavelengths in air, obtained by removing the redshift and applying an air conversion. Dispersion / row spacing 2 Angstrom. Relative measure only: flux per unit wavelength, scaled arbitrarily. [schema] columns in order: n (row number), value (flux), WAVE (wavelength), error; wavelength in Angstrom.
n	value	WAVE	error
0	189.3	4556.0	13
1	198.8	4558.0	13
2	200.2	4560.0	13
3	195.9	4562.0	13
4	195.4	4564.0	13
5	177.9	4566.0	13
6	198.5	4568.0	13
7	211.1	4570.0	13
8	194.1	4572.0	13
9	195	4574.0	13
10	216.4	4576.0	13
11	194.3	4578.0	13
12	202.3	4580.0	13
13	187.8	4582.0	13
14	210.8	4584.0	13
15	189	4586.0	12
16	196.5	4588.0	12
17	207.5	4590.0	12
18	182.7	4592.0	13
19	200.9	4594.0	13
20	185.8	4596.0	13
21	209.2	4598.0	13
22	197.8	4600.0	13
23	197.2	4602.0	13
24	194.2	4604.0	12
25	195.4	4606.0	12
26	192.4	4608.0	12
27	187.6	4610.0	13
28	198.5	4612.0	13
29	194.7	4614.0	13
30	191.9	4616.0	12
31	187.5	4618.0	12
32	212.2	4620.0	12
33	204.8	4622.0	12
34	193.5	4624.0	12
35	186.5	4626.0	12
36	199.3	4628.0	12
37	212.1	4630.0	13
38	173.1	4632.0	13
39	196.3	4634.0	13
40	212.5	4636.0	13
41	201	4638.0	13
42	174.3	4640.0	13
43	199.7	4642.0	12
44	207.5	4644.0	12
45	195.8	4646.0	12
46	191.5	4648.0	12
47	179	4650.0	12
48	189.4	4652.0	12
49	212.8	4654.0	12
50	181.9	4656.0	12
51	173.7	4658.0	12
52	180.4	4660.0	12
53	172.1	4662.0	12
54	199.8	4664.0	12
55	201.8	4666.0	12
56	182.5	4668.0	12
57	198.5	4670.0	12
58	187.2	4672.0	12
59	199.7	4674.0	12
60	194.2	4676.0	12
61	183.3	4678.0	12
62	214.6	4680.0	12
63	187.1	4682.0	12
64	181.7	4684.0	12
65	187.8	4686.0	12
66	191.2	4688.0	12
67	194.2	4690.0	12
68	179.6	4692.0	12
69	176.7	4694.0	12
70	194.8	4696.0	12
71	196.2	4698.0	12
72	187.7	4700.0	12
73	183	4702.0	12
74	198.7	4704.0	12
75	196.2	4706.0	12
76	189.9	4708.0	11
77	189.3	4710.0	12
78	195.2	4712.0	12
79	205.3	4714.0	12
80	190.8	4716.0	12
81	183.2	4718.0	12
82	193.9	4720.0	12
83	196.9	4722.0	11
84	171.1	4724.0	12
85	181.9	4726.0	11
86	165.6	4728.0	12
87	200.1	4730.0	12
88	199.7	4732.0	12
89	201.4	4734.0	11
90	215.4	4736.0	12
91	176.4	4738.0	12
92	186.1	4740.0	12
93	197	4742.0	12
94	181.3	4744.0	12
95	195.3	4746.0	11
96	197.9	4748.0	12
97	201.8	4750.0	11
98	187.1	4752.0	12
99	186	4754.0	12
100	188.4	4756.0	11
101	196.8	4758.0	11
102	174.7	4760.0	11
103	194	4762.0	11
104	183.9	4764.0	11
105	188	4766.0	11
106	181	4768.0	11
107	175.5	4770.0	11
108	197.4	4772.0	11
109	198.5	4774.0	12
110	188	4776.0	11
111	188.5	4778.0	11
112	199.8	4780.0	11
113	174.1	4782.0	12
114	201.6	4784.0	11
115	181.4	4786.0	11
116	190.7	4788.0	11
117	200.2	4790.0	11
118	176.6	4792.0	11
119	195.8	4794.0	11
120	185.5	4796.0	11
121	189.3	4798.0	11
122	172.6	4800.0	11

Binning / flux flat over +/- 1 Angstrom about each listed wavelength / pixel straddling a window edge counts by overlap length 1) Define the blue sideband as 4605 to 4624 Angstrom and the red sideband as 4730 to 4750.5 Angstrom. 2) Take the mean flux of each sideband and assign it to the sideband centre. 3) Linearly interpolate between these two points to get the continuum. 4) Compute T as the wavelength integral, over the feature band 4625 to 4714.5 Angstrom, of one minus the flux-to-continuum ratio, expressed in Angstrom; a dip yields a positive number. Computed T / 1.8 Angstrom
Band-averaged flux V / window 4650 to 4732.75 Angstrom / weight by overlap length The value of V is 190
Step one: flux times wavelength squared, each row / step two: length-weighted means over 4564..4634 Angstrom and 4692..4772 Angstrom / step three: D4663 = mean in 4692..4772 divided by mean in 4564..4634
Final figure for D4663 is 1.0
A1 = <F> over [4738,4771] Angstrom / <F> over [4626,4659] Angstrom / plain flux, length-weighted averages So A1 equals 0.97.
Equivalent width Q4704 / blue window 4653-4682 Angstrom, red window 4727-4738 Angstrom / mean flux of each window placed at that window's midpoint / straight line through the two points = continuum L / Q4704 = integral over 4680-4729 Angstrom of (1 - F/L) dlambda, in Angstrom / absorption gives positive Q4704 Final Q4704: 1.1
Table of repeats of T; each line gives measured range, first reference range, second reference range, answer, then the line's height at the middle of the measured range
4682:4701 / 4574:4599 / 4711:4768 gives 0.5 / 193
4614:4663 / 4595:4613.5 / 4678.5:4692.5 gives 0.2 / 194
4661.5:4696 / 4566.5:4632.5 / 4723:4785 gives 0.5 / 193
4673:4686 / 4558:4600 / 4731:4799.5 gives 0.0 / 194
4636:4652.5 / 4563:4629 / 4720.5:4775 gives 0.1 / 194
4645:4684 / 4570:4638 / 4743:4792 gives 0.8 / 194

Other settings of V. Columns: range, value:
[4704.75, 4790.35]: 190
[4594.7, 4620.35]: 195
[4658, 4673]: 188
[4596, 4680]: 194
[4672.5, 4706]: 191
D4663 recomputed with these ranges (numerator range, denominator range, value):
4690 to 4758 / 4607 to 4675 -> 1.02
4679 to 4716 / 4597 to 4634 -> 1.01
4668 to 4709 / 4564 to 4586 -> 1.01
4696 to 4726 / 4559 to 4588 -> 1.03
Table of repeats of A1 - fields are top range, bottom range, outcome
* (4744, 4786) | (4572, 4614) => 0.96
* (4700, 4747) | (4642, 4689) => 1.00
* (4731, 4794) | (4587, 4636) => 0.97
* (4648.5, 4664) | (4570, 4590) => 0.93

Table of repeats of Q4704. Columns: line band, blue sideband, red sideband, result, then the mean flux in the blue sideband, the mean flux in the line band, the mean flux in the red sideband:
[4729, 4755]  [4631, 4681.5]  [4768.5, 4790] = -0.51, 192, 194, 190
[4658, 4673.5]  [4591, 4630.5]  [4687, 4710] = 0.31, 196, 188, 190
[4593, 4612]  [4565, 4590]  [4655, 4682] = 0.01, 198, 196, 190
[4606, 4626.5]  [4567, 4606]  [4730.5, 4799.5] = 0.19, 198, 195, 190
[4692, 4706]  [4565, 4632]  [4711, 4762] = 0.23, 197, 189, 191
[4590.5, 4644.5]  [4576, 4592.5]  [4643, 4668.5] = -0.45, 198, 196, 190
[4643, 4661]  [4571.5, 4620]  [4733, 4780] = 0.40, 197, 190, 191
